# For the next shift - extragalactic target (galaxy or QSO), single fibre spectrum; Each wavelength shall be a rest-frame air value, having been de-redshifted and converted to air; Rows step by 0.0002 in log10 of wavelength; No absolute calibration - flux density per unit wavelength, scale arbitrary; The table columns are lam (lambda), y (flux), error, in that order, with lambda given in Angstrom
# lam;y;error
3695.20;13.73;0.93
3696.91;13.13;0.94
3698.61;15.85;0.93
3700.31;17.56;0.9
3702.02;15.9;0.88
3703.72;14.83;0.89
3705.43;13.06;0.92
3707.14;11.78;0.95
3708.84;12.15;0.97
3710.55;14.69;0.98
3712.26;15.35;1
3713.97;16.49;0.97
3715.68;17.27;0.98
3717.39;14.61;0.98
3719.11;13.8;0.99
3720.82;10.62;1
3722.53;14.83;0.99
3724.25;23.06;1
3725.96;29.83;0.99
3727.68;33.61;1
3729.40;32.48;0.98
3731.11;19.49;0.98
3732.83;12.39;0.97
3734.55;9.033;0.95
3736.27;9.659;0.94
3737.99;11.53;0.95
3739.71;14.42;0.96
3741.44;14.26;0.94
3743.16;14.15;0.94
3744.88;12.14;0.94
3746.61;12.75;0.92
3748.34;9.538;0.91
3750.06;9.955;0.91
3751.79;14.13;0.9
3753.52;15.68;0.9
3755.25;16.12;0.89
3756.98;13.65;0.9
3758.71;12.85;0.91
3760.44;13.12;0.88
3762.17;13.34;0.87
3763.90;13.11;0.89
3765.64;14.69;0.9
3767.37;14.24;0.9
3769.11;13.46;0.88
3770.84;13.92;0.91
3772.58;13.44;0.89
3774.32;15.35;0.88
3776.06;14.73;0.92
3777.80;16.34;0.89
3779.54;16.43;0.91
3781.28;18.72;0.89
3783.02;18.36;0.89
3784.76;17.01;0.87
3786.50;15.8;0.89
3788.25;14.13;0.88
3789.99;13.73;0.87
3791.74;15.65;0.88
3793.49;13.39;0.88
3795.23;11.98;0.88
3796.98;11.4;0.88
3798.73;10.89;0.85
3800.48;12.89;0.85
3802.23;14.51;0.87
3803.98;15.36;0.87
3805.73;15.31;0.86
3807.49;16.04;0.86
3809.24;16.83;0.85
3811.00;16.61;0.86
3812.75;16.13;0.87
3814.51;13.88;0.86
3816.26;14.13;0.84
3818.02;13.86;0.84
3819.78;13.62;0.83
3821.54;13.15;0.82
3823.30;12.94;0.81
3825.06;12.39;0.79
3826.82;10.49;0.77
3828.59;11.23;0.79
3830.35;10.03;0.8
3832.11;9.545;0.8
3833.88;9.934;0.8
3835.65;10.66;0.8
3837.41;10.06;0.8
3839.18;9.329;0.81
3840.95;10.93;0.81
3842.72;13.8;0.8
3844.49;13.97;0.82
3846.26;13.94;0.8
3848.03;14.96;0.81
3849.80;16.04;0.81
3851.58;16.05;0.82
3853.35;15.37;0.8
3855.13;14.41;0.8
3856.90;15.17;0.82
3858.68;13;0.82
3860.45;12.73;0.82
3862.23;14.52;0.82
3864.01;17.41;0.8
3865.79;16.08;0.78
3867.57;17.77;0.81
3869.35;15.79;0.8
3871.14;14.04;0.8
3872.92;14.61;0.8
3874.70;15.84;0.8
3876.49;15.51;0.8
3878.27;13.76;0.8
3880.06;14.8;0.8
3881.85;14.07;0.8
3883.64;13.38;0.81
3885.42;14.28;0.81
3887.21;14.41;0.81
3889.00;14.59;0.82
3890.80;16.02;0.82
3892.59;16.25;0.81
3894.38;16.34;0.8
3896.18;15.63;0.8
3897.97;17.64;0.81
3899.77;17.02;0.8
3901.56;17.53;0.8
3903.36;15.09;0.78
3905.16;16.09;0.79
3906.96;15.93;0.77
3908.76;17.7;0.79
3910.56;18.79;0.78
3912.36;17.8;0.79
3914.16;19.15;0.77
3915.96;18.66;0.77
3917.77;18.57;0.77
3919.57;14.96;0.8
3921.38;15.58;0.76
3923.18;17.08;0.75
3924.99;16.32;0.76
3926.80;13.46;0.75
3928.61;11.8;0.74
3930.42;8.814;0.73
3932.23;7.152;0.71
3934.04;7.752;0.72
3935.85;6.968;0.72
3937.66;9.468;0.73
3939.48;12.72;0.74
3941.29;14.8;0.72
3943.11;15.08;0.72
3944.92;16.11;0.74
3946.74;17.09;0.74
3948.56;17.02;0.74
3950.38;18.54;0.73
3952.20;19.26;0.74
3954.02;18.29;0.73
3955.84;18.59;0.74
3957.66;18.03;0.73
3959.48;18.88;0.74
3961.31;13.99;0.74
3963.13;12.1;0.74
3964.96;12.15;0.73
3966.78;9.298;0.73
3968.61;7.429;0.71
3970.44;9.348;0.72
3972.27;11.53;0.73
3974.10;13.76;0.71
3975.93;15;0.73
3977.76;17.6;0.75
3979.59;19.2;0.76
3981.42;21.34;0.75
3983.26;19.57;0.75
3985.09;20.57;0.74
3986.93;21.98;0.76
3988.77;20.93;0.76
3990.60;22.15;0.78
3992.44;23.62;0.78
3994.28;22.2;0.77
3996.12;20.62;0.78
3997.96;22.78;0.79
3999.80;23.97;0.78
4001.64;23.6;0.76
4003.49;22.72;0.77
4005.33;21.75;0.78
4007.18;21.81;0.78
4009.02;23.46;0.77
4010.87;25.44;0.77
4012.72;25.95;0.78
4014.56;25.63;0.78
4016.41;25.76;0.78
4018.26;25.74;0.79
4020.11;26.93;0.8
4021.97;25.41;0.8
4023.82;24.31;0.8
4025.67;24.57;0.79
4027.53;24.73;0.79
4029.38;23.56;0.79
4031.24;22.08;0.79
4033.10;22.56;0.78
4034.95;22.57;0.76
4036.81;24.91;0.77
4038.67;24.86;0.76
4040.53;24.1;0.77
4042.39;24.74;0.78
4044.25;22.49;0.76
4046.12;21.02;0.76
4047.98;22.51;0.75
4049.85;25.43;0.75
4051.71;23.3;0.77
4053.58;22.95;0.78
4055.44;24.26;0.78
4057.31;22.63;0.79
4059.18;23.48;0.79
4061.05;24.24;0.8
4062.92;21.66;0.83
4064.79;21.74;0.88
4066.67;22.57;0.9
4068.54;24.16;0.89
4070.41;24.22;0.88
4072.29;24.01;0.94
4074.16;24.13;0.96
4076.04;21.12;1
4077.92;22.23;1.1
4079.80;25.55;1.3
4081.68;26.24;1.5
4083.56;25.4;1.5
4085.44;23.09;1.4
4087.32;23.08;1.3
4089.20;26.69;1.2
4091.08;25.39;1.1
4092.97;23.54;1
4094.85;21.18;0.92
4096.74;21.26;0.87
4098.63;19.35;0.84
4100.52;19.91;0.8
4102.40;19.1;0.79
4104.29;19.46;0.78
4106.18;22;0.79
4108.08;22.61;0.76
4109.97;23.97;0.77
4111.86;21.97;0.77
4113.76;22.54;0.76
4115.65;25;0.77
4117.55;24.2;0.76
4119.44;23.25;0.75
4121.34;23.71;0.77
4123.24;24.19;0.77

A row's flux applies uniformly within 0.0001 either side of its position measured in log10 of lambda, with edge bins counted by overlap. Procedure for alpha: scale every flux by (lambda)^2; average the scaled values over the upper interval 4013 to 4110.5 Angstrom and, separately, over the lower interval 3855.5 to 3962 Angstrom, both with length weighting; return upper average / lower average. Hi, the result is 1.65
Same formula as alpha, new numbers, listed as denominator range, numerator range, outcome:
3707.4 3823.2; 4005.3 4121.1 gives 1.82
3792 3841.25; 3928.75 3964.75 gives 1.18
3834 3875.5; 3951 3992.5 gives 1.25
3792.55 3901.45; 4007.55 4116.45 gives 1.86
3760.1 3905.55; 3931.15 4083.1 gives 1.55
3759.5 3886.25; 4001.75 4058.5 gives 1.89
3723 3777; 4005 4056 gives 1.80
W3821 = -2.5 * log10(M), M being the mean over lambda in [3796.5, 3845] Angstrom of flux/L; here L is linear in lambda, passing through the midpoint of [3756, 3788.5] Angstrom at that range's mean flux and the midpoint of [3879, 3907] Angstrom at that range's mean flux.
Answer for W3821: 0.18 mag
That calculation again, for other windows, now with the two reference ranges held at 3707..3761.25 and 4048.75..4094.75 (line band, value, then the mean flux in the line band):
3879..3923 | 0.20 mag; 16.3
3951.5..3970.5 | 0.41 mag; 14.5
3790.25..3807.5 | 0.25 mag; 13.6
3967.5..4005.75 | 0.14 mag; 19.1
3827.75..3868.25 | 0.35 mag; 13.3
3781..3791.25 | 0.04 mag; 16.1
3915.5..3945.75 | 0.47 mag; 13.2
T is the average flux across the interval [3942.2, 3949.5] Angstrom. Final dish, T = 16.3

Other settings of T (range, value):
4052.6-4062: 23.5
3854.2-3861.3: 13.9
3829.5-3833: 9.78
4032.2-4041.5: 23.8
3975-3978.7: 16.3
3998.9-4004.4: 23.4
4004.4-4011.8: 23.1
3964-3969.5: 9.65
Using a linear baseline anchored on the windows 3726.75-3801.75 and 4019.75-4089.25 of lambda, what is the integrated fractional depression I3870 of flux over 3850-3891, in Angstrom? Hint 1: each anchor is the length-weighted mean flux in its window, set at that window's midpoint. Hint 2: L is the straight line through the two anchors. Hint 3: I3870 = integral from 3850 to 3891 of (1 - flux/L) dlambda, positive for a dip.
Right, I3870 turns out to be 7.0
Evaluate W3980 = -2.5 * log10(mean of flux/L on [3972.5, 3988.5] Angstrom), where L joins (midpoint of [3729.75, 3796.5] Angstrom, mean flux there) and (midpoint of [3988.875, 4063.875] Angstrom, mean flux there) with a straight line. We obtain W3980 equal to 0.19 mag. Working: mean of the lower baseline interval 14.1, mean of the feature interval 18.4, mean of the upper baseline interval 23.6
